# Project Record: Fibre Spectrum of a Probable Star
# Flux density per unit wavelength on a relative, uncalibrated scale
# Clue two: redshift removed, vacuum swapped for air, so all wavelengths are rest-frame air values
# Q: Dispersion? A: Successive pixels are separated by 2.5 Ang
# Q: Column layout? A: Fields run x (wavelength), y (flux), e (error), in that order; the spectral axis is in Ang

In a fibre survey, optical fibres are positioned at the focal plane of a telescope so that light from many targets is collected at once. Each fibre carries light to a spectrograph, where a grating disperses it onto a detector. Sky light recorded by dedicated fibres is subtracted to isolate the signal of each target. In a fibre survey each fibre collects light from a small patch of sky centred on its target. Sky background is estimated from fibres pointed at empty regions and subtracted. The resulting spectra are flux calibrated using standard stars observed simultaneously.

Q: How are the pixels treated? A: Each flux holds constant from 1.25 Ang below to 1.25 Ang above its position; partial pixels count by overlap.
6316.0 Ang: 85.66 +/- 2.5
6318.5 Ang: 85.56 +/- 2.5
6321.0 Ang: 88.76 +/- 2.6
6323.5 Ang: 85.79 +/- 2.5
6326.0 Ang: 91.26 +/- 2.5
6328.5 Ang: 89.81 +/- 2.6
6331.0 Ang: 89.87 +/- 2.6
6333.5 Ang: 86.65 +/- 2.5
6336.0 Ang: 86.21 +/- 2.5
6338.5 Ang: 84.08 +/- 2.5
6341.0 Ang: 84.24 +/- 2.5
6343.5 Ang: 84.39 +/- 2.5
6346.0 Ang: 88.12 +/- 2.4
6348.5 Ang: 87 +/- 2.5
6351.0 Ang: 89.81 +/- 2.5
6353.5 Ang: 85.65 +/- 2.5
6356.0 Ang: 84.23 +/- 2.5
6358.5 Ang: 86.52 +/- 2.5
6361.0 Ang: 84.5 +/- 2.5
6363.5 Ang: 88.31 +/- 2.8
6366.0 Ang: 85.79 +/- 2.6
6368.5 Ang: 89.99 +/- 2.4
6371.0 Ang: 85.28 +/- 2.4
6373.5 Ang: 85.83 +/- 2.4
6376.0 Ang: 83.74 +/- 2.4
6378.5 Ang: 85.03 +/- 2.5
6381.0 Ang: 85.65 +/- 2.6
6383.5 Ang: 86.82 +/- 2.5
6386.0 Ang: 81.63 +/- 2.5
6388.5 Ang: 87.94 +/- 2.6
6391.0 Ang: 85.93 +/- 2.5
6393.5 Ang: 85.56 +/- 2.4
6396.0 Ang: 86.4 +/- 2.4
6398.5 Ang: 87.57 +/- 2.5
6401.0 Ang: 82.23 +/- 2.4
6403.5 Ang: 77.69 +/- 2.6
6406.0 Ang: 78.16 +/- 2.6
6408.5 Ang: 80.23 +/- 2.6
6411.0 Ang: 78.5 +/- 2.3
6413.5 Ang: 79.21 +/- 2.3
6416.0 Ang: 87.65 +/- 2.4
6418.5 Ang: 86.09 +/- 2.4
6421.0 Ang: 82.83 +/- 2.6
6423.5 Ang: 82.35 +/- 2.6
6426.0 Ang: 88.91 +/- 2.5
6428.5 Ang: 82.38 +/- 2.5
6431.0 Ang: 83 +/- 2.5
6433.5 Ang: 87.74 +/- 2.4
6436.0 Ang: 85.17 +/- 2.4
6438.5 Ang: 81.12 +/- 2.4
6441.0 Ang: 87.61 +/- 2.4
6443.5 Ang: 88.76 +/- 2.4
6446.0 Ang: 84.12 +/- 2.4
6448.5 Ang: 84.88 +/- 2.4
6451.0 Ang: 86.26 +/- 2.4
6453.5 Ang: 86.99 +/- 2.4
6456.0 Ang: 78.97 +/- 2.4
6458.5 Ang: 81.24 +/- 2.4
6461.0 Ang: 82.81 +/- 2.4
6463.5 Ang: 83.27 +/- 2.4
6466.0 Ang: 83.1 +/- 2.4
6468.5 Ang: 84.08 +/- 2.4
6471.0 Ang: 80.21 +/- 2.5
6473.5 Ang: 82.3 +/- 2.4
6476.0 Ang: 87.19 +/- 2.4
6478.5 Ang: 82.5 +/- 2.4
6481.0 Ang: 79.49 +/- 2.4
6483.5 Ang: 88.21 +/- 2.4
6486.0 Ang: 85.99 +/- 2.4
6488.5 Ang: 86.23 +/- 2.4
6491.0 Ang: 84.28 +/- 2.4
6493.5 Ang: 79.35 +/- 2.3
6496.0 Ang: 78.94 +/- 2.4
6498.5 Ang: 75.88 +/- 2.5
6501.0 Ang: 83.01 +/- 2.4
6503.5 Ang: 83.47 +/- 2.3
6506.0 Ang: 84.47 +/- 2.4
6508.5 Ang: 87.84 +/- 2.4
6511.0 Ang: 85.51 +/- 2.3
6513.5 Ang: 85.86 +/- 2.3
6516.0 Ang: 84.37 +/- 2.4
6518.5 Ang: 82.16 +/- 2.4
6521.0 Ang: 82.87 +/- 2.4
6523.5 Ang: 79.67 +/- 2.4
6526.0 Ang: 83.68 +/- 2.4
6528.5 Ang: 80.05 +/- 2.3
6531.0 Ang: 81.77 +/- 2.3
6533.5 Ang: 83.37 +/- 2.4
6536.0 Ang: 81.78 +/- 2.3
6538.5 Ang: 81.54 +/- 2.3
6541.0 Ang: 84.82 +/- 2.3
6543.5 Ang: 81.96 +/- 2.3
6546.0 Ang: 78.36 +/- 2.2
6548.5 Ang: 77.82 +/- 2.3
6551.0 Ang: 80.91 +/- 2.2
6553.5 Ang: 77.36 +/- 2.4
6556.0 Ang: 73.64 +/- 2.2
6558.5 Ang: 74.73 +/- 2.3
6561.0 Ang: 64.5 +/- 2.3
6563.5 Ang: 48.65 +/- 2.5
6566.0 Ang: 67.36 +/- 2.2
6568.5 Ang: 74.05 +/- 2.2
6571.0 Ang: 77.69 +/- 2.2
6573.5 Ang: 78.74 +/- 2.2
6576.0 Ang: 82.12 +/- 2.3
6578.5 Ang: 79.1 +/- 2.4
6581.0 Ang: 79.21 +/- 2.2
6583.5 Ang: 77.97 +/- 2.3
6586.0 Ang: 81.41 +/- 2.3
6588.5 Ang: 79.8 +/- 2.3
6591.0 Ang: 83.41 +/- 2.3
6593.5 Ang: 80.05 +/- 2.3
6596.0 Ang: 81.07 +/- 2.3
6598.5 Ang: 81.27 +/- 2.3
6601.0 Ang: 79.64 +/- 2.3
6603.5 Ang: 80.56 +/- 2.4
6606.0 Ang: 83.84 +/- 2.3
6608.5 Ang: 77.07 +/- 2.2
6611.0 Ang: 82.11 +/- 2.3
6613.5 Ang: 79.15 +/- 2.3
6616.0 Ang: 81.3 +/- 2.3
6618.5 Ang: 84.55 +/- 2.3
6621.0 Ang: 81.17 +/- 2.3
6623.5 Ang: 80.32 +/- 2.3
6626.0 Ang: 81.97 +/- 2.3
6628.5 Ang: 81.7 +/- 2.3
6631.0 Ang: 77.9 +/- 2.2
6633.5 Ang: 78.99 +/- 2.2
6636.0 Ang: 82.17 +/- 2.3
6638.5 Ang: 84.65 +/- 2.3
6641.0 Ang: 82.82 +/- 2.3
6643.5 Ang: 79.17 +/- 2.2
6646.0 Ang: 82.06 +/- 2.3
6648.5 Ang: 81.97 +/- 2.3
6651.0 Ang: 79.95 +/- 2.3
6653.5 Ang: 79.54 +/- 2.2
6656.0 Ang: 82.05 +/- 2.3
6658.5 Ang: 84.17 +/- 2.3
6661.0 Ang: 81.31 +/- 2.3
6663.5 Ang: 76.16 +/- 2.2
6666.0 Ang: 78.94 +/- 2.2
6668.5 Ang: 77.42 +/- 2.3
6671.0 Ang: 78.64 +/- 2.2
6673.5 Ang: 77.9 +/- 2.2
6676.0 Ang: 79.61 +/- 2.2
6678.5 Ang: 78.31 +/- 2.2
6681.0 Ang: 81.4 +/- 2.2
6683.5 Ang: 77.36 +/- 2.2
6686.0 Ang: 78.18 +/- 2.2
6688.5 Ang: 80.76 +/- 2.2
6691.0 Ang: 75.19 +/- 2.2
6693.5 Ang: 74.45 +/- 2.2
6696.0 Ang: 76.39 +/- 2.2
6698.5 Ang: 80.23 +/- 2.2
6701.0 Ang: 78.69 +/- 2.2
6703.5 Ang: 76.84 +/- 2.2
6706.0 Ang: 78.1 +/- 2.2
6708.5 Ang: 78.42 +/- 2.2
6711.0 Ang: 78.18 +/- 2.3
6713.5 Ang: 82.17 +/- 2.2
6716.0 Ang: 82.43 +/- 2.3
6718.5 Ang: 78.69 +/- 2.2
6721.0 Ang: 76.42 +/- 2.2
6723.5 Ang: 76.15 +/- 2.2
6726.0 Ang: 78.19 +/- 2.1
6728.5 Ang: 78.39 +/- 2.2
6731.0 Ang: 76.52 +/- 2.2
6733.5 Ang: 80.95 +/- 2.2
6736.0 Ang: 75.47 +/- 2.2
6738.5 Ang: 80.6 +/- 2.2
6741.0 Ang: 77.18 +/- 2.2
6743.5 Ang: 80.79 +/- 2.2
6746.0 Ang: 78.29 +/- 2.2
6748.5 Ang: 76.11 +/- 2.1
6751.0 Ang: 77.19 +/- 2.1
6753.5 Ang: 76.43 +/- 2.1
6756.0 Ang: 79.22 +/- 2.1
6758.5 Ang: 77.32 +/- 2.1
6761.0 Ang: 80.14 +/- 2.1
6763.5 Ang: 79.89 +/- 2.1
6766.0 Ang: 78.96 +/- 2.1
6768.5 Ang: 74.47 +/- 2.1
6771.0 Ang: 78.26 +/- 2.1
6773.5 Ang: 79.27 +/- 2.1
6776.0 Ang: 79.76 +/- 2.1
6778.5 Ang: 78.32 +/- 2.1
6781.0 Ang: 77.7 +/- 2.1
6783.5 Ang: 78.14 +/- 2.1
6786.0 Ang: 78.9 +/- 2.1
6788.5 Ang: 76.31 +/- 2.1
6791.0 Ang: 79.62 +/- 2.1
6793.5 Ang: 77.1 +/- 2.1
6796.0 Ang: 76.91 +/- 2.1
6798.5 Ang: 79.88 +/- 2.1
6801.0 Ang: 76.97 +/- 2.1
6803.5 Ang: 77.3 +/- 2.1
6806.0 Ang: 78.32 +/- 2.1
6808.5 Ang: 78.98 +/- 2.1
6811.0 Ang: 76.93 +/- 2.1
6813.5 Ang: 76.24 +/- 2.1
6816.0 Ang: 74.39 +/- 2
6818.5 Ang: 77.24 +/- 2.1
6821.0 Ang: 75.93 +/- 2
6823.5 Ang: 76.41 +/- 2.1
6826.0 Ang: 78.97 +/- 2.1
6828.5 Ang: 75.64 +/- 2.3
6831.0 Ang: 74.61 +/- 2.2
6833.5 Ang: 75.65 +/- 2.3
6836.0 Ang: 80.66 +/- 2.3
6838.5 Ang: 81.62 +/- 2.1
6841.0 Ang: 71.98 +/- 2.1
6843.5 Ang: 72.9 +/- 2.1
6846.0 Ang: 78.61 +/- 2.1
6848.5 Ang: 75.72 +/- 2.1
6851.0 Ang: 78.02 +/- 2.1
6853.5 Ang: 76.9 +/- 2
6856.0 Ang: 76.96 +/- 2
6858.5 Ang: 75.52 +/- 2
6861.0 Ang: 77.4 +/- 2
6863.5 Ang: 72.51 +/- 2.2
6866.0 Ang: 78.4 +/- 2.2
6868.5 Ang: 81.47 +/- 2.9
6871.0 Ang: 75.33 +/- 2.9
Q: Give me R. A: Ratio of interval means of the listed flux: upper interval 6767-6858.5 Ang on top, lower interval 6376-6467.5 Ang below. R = 0.92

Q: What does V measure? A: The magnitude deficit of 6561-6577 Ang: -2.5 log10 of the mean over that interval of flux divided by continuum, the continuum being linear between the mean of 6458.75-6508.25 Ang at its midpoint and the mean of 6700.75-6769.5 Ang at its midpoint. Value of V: 0.15 mag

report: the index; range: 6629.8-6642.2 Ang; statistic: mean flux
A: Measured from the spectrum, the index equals 81.3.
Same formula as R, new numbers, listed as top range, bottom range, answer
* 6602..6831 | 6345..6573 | 0.95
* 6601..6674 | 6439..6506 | 0.97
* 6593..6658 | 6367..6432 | 0.96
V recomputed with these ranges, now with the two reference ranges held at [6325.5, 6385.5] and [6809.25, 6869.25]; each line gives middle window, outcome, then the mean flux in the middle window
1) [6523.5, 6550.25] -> 0.018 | 81.4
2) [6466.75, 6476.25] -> 0.014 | 83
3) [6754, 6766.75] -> -0.009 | 79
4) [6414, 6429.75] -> 0.005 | 84.8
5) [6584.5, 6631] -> 0.005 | 81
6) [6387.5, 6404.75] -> 0.012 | 84.7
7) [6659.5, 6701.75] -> 0.022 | 78.3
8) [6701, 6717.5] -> 0.000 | 79.3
